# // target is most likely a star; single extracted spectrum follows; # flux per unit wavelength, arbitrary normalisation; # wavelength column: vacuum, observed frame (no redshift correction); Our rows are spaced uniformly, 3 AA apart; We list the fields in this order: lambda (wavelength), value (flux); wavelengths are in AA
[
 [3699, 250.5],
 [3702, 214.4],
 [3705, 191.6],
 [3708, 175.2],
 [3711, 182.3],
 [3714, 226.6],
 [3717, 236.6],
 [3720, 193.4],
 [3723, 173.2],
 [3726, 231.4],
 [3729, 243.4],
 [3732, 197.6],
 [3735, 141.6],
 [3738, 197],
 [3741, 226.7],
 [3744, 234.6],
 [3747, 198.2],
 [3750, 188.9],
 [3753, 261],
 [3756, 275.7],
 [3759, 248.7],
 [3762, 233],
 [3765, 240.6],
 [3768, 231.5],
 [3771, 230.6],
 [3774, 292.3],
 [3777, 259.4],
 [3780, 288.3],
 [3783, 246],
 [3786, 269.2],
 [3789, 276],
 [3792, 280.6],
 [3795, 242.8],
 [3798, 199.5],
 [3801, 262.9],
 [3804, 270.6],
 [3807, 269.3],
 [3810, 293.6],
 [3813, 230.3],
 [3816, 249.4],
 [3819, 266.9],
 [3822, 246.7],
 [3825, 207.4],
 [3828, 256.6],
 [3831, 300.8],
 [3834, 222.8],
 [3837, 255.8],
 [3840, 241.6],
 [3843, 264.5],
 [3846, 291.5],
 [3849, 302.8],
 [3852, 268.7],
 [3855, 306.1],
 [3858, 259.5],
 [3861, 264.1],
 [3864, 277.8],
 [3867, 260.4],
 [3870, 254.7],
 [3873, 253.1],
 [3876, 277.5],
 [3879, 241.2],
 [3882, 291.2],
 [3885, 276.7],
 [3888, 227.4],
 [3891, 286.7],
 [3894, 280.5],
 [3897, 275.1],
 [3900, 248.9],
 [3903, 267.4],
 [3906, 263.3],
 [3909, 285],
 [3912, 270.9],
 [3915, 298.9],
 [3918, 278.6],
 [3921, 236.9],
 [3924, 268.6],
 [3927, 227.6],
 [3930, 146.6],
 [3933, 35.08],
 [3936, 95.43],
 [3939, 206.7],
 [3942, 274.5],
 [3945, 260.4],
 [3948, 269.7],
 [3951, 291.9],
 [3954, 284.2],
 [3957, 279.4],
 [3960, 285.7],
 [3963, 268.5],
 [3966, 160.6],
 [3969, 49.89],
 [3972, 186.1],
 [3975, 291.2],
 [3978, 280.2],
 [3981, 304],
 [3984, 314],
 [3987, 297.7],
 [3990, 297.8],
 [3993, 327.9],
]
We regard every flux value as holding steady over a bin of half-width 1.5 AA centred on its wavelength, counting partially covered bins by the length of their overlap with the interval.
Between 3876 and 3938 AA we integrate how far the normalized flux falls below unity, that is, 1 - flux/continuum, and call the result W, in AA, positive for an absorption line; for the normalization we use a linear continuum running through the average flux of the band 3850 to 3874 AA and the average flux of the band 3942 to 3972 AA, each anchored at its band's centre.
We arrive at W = 3.5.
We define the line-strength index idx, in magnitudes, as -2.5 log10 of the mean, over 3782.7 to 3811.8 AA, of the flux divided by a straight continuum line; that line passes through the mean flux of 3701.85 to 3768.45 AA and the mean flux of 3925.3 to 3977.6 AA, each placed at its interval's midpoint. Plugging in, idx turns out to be -0.21 mag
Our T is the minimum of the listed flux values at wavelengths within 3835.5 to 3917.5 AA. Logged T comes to 227.4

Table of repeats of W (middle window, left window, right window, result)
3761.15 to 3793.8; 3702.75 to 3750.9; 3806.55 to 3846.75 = -4.2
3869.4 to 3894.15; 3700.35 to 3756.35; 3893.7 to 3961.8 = -3.0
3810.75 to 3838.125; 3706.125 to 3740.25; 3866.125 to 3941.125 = -3.2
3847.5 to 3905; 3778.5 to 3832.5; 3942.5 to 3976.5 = -4.4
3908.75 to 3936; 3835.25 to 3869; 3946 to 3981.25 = 4.0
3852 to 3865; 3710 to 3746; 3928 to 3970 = -4.2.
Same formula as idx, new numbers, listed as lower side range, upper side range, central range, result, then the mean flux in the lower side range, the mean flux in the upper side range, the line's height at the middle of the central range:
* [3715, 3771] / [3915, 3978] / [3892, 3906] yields -0.20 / 220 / 223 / 222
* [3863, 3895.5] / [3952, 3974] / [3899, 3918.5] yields -0.10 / 266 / 220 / 250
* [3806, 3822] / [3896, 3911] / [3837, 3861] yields -0.04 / 260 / 268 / 263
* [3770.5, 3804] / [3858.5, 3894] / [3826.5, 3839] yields 0.02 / 260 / 265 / 263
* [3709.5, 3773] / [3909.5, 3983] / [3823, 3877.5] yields -0.17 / 219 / 233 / 226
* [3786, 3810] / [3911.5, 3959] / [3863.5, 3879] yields -0.07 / 260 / 233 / 246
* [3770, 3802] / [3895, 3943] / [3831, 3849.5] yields -0.07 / 259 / 230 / 247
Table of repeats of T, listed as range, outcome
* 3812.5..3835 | 207.4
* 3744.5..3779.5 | 188.9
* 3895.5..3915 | 248.9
